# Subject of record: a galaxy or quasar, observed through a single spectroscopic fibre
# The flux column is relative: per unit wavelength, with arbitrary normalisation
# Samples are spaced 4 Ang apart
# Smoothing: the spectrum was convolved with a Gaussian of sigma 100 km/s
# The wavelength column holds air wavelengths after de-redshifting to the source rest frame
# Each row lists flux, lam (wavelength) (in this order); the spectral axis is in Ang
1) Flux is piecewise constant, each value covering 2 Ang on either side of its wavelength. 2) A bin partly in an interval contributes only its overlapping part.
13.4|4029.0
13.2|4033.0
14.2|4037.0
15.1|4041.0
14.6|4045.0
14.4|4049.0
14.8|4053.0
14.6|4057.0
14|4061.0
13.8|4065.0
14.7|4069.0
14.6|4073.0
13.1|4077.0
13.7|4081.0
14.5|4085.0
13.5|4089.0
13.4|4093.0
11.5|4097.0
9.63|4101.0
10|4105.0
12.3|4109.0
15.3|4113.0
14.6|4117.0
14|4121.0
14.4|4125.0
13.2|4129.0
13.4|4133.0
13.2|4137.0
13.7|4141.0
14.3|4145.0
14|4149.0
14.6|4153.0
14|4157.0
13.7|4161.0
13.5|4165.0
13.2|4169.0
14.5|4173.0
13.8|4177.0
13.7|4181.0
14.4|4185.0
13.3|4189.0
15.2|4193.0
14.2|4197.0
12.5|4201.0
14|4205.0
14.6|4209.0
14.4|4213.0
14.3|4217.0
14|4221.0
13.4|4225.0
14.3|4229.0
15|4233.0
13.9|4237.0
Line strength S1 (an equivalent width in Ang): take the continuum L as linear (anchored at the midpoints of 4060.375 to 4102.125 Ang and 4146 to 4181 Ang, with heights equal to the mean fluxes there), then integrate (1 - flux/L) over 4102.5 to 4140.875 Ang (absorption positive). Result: 0.82 Ang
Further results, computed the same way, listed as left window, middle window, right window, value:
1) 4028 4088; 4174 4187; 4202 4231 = 0.1 Ang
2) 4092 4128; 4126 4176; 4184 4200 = -1.2 Ang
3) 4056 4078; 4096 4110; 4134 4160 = 3.3 Ang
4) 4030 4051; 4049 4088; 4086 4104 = -3.2 Ang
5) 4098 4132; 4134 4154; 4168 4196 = -0.7 Ang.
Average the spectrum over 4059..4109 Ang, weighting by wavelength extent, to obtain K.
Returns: 13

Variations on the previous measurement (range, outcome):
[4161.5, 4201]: 13.9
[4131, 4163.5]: 13.9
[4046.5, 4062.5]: 14.5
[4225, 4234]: 14.3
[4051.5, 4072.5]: 14.4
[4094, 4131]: 12.8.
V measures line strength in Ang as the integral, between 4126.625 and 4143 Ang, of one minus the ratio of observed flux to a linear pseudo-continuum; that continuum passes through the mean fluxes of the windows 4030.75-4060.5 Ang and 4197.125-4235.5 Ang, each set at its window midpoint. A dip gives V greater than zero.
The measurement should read 0.9 Ang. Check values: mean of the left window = 14.4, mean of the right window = 14.1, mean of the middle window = 13.4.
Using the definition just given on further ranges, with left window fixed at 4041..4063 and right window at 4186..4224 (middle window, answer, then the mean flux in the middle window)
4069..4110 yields 4.8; 12.7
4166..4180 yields 0.3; 13.8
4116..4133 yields 0.4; 13.9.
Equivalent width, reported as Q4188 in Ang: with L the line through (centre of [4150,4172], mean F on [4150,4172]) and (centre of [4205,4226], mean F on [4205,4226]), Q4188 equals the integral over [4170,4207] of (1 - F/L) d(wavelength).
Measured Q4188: 0.2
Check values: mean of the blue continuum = 13.8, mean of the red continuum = 14.2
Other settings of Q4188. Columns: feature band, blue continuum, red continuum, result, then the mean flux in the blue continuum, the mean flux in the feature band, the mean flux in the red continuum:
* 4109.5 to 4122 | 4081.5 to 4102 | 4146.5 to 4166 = -1.1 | 12.7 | 14.4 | 14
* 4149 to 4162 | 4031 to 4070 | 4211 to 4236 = 0.1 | 14.3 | 14.1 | 14.2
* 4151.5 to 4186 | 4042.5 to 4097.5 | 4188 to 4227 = 0.2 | 14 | 13.9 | 14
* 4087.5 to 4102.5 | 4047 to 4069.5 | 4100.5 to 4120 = 1.3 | 14.4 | 12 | 12.7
